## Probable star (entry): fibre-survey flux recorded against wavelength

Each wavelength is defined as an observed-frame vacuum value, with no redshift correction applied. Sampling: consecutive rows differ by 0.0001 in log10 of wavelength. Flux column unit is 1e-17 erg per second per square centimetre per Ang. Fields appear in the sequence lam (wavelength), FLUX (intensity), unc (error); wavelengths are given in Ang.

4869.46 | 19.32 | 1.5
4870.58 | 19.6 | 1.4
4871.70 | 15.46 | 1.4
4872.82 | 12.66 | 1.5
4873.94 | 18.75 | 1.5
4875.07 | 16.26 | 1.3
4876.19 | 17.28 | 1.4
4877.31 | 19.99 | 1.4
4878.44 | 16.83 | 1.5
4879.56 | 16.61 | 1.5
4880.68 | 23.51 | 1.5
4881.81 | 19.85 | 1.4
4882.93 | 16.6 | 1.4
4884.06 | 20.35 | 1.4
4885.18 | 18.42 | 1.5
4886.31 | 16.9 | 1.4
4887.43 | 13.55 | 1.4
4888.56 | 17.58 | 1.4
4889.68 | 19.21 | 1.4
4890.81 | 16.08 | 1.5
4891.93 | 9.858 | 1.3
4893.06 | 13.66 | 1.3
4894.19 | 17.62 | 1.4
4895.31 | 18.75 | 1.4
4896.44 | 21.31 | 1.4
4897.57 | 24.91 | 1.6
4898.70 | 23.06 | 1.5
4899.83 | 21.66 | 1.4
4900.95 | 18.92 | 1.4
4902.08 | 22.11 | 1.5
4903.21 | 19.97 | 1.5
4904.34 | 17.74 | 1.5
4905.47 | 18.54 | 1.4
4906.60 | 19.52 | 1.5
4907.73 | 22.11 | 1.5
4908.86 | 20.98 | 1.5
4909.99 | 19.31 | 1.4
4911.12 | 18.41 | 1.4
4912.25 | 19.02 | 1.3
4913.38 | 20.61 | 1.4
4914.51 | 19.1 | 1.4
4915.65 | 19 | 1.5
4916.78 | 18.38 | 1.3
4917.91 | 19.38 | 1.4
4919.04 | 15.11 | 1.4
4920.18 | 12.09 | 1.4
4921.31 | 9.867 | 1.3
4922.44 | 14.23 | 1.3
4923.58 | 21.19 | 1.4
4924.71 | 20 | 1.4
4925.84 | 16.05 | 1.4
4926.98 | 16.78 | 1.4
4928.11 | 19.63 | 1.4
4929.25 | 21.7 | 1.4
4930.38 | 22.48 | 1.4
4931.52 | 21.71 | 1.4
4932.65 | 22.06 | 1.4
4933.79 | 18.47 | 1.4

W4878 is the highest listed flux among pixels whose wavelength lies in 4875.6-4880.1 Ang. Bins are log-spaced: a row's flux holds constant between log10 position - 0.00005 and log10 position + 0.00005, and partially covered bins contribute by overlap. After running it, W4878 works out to 19.99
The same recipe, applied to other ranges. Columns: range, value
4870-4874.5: 19.6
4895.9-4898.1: 24.91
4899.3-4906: 22.11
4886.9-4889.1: 17.58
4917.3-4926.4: 21.19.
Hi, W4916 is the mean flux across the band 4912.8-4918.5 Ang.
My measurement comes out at 19.3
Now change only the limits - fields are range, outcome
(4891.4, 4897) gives 16.3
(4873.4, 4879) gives 17.8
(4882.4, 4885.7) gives 18.5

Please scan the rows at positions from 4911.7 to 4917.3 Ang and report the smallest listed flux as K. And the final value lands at 18.38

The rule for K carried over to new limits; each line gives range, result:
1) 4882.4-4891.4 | 13.55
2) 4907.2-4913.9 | 18.41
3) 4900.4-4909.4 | 17.74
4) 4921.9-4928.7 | 14.23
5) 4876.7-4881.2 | 16.61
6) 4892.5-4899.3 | 13.66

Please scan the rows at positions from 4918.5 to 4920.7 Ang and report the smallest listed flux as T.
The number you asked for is 12.09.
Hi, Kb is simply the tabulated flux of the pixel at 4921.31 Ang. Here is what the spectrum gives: 9.867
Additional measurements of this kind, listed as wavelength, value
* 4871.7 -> 15.46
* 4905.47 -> 18.54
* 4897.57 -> 24.91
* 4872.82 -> 12.66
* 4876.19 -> 17.28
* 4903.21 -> 19.97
